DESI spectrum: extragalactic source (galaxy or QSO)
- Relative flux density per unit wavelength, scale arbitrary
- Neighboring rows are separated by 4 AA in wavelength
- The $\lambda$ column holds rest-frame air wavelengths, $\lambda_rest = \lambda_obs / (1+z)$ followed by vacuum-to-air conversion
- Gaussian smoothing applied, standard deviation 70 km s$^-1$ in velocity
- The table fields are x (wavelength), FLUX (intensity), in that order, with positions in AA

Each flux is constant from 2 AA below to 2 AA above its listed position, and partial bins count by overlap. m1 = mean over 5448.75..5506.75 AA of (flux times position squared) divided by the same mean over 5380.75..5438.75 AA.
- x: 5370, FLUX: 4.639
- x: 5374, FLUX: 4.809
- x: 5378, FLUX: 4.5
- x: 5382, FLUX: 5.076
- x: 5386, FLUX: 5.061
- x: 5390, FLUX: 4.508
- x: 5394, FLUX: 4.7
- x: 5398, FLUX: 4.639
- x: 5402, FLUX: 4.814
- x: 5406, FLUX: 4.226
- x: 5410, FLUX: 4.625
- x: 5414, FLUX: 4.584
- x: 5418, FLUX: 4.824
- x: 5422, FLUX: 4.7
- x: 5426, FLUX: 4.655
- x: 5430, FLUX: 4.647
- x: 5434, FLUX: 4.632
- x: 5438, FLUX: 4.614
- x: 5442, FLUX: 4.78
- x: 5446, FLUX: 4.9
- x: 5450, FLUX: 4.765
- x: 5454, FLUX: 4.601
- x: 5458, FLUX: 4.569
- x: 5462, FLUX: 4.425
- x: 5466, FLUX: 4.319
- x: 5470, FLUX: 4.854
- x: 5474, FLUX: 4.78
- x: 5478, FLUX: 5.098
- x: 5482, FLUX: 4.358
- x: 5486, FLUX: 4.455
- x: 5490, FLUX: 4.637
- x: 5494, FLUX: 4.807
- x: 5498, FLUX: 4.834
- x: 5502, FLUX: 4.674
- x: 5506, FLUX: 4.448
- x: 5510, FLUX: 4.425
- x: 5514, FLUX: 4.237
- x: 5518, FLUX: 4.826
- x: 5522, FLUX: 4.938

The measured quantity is 1.02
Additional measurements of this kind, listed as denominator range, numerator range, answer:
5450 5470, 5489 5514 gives 1.03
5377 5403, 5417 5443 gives 1.00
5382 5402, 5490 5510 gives 1.02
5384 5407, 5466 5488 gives 1.03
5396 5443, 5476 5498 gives 1.03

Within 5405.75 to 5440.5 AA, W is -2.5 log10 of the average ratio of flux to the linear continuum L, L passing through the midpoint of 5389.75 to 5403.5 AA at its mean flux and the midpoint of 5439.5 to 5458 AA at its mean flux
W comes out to 0.02 mag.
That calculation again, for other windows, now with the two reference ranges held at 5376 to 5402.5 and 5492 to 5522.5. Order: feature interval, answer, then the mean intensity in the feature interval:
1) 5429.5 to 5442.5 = 0.011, 4.66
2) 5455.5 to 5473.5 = 0.027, 4.56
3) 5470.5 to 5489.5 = -0.005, 4.68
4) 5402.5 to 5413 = 0.056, 4.5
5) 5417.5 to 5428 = 0.002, 4.71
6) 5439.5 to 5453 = -0.022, 4.79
